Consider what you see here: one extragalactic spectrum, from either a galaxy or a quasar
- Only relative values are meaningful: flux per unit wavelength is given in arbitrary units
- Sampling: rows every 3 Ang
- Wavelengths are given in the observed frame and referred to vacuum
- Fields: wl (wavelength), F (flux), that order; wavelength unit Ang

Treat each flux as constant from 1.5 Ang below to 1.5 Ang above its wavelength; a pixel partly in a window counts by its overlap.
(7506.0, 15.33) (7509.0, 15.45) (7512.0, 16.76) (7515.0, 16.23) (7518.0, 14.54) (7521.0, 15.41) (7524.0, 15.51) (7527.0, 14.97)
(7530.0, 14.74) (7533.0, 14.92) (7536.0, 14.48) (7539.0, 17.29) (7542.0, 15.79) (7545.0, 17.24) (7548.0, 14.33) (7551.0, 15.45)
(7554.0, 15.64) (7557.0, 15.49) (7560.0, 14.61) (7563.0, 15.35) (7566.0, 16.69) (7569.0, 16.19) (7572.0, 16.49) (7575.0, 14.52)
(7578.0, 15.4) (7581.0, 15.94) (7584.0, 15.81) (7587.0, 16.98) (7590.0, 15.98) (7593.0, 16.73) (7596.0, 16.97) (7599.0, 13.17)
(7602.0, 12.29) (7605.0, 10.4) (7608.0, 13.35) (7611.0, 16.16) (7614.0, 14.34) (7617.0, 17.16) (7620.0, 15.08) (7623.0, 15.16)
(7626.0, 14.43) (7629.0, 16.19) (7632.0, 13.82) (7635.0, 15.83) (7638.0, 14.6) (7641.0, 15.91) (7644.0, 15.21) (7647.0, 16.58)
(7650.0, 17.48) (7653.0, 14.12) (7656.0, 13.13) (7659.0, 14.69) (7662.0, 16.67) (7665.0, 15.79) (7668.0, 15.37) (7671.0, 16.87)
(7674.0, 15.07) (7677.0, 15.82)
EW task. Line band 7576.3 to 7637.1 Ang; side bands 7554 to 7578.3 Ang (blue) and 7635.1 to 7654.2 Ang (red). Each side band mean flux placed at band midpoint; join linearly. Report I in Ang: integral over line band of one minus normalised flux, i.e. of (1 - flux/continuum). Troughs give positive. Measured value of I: 2.3 Ang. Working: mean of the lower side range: 15.6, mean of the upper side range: 15.7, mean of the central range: 15.1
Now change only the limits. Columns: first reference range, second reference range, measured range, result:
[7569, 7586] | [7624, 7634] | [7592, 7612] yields 1.68 Ang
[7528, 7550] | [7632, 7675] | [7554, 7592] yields -0.70 Ang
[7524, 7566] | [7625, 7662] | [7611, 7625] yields -0.17 Ang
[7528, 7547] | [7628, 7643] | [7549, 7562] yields 0.28 Ang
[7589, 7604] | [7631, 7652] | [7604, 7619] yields 0.67 Ang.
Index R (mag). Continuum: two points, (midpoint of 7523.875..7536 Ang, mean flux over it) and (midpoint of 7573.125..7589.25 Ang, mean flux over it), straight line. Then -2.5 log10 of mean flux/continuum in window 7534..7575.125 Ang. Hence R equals -0.03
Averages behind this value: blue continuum 14.9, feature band 15.7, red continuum 15.8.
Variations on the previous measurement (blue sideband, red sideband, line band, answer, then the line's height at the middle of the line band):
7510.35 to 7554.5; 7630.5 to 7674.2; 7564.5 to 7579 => -0.025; 15.5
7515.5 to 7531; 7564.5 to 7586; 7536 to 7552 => -0.032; 15.4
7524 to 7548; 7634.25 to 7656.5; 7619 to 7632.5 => 0.032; 15.5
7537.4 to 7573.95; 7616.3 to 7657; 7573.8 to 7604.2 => 0.026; 15.6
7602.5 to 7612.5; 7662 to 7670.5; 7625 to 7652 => -0.066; 14.6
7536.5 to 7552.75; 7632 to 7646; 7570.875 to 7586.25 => 0.000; 15.7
